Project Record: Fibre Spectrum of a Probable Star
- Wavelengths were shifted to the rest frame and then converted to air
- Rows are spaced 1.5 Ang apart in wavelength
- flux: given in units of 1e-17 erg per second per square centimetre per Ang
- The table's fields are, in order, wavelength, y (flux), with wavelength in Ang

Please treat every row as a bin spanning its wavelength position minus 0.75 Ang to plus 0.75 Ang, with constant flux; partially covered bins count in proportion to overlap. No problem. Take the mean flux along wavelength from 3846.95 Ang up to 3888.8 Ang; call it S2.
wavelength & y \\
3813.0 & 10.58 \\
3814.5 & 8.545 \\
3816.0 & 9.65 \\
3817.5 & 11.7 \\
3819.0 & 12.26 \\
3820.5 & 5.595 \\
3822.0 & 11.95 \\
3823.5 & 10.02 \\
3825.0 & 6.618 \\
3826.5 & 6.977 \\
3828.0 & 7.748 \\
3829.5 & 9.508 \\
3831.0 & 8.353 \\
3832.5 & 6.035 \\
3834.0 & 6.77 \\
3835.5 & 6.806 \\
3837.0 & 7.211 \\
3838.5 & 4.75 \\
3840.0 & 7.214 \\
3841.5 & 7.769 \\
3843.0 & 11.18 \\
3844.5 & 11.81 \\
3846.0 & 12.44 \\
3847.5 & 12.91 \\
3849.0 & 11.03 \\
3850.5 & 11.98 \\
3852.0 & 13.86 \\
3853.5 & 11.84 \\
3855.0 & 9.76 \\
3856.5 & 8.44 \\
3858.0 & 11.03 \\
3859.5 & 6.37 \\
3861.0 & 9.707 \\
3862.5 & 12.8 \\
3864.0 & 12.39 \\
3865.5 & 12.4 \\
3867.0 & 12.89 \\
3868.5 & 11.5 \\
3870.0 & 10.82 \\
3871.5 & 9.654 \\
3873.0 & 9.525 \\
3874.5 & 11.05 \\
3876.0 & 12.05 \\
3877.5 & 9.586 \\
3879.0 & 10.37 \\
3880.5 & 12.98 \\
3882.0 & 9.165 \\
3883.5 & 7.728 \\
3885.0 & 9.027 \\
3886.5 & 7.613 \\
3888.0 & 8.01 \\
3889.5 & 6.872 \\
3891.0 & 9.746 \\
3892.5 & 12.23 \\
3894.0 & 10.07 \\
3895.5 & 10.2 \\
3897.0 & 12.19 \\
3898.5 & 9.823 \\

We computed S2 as 10.6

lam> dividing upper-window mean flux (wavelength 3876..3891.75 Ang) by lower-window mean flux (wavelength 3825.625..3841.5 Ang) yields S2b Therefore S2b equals 1.29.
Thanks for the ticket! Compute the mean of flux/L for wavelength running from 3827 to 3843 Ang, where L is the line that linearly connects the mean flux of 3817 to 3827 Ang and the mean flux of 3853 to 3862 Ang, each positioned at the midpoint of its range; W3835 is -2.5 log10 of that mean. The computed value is 0.26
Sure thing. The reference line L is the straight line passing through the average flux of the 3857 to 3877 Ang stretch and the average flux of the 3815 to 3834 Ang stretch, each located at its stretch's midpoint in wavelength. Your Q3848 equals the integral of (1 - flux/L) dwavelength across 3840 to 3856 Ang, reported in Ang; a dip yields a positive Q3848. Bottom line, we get -2.0 Ang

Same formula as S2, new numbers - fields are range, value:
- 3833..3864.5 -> 9.86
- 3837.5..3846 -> 8.85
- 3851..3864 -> 10.6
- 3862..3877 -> 11.5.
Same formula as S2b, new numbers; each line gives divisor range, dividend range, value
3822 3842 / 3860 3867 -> 1.56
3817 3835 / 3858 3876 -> 1.27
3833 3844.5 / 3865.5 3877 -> 1.46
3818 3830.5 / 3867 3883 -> 1.21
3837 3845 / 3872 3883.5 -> 1.26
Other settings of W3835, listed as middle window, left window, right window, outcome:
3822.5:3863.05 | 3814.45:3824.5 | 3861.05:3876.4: 0.152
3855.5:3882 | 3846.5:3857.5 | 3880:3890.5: -0.079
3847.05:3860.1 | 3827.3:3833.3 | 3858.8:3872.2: -0.098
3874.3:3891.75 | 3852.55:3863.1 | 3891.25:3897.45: 0.131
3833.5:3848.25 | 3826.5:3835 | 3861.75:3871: 0.007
